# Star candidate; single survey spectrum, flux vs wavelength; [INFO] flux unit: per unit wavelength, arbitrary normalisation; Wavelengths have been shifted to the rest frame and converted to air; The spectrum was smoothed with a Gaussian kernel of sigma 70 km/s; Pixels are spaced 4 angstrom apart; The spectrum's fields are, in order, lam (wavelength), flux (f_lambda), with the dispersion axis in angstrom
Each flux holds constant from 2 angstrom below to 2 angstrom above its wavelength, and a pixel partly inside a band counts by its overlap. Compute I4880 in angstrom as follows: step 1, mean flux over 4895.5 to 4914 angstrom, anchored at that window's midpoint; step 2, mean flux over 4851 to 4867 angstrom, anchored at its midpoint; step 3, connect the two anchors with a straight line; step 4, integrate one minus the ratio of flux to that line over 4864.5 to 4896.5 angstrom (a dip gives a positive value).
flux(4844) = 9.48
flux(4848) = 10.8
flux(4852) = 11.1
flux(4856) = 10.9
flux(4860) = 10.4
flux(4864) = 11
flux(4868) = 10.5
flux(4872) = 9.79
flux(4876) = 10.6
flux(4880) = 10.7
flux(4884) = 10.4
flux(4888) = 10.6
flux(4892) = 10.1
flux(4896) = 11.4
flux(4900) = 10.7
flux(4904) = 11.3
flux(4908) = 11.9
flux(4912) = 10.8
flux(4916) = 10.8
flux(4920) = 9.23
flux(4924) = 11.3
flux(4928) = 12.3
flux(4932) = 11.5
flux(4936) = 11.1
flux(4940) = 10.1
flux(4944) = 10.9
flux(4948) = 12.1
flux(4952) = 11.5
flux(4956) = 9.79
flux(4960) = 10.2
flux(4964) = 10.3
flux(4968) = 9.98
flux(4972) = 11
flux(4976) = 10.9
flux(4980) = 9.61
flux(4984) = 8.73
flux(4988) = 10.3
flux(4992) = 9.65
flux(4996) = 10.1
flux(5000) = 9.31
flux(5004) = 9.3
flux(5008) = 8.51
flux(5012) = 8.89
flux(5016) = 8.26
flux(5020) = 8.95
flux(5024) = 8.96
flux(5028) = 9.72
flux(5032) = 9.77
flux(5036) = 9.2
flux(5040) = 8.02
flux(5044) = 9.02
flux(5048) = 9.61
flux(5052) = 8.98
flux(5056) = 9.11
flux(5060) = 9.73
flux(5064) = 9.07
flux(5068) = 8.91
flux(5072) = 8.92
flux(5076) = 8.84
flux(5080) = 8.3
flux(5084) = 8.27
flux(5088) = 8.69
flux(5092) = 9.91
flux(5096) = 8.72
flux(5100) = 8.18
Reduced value 1.5 angstrom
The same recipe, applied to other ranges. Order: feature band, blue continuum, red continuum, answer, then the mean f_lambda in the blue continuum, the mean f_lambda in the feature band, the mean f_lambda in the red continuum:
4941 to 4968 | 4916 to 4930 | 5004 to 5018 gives -1.6 angstrom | 10.9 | 10.7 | 8.66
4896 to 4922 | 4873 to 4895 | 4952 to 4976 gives -0.9 angstrom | 10.5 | 10.8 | 10.4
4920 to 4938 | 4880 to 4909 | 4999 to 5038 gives -1.6 angstrom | 10.9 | 11.3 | 9.08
